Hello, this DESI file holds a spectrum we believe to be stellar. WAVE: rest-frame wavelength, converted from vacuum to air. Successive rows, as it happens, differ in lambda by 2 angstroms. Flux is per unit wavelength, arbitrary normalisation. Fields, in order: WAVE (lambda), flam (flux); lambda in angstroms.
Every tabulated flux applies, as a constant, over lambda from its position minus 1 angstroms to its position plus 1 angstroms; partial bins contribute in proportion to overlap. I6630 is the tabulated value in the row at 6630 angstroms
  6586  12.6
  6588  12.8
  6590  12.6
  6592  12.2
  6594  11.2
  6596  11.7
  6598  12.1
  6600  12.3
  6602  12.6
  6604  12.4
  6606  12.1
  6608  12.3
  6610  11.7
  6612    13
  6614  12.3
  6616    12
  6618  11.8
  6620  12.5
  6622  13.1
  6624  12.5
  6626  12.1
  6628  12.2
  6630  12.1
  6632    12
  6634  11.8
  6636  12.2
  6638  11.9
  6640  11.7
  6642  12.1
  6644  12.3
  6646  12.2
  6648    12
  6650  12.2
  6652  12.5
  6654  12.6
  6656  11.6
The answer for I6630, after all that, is 12.1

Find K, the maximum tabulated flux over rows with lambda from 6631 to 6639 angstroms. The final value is 12.2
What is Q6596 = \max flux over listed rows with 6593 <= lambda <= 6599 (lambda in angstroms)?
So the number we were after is 12.1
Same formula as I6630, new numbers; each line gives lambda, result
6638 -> 11.9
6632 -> 12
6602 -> 12.6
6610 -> 11.7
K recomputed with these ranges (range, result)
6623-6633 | 12.5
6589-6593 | 12.6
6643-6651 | 12.3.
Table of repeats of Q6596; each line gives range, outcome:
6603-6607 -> 12.4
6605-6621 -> 13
